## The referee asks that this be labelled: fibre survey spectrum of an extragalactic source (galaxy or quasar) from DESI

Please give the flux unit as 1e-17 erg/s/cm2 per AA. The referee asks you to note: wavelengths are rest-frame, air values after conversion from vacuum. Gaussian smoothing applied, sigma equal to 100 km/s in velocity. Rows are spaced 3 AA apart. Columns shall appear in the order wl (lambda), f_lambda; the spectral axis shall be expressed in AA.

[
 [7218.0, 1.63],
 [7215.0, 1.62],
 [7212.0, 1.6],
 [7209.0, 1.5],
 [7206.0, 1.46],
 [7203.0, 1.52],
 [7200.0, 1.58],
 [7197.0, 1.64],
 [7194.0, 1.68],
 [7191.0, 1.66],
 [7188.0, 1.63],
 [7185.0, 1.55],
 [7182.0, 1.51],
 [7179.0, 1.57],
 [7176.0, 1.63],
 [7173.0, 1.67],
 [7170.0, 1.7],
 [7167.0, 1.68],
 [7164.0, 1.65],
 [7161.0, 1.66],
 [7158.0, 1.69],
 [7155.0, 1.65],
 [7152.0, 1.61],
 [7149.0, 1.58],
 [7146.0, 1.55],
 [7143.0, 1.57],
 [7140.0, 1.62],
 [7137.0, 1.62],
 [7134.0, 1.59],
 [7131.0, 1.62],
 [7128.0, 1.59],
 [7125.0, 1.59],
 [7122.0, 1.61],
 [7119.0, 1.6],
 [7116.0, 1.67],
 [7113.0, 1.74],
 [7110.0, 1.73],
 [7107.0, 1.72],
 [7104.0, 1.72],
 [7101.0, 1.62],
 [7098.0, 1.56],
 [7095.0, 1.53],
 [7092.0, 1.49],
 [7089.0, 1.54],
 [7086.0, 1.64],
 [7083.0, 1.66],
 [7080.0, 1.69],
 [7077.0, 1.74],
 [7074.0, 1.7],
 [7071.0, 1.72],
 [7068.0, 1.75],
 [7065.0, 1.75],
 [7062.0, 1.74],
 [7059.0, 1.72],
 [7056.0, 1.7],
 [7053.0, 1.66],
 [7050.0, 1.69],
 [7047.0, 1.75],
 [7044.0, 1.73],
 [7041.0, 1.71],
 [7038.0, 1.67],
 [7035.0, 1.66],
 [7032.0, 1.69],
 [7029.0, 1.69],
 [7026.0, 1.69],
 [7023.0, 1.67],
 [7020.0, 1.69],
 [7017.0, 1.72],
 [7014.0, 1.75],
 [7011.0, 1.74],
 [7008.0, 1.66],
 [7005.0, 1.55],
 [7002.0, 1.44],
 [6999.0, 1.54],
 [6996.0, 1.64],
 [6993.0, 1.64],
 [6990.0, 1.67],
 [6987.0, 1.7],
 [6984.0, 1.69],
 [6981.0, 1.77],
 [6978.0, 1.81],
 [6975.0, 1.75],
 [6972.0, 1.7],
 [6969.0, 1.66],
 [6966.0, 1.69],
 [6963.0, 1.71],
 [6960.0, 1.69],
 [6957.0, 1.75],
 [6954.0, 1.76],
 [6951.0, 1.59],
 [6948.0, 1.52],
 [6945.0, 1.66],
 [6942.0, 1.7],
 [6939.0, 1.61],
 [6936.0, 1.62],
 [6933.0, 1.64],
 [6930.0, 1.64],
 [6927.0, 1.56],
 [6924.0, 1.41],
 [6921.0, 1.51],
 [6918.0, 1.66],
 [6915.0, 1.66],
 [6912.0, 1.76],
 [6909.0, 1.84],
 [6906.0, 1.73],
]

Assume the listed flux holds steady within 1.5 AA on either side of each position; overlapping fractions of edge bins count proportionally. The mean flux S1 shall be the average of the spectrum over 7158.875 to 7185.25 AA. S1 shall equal 1.63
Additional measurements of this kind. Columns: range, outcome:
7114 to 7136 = 1.61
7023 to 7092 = 1.69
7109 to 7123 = 1.67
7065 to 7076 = 1.73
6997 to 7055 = 1.67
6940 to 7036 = 1.67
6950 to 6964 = 1.7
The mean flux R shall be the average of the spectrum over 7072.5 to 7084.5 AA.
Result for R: 1.7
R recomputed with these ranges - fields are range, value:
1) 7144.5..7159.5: 1.62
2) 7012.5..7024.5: 1.71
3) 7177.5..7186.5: 1.54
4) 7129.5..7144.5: 1.6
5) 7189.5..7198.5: 1.66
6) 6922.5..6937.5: 1.57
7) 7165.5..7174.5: 1.68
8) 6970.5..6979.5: 1.75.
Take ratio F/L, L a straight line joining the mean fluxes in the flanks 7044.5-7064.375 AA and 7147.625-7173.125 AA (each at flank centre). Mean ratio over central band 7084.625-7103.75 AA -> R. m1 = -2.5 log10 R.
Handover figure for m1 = 0.08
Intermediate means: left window 1.71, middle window 1.57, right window 1.65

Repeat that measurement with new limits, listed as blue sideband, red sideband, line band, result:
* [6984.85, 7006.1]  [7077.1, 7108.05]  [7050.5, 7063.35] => -0.06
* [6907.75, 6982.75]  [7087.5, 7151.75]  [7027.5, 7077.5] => -0.05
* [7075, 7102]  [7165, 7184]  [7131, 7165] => 0.00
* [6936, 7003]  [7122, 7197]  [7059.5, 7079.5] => -0.06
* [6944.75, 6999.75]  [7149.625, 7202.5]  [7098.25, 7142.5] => 0.00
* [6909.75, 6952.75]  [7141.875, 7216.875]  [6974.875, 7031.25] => -0.04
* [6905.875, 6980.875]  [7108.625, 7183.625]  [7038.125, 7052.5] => -0.04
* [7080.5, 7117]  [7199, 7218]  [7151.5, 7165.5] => -0.04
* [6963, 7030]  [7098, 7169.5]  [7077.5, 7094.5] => 0.03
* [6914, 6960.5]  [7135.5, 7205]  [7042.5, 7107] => -0.04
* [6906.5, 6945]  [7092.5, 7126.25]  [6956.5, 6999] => -0.04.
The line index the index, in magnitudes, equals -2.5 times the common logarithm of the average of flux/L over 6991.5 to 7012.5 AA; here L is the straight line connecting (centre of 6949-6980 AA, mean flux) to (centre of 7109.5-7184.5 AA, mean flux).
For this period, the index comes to 0.06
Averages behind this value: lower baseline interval 1.71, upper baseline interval 1.63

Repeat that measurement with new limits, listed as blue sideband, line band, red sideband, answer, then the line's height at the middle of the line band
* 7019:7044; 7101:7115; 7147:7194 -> -0.04 mag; 1.66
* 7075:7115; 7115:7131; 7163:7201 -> 0.02 mag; 1.64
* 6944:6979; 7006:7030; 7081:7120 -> -0.02 mag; 1.67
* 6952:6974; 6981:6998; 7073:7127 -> 0.01 mag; 1.69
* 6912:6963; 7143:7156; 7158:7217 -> 0.01 mag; 1.61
